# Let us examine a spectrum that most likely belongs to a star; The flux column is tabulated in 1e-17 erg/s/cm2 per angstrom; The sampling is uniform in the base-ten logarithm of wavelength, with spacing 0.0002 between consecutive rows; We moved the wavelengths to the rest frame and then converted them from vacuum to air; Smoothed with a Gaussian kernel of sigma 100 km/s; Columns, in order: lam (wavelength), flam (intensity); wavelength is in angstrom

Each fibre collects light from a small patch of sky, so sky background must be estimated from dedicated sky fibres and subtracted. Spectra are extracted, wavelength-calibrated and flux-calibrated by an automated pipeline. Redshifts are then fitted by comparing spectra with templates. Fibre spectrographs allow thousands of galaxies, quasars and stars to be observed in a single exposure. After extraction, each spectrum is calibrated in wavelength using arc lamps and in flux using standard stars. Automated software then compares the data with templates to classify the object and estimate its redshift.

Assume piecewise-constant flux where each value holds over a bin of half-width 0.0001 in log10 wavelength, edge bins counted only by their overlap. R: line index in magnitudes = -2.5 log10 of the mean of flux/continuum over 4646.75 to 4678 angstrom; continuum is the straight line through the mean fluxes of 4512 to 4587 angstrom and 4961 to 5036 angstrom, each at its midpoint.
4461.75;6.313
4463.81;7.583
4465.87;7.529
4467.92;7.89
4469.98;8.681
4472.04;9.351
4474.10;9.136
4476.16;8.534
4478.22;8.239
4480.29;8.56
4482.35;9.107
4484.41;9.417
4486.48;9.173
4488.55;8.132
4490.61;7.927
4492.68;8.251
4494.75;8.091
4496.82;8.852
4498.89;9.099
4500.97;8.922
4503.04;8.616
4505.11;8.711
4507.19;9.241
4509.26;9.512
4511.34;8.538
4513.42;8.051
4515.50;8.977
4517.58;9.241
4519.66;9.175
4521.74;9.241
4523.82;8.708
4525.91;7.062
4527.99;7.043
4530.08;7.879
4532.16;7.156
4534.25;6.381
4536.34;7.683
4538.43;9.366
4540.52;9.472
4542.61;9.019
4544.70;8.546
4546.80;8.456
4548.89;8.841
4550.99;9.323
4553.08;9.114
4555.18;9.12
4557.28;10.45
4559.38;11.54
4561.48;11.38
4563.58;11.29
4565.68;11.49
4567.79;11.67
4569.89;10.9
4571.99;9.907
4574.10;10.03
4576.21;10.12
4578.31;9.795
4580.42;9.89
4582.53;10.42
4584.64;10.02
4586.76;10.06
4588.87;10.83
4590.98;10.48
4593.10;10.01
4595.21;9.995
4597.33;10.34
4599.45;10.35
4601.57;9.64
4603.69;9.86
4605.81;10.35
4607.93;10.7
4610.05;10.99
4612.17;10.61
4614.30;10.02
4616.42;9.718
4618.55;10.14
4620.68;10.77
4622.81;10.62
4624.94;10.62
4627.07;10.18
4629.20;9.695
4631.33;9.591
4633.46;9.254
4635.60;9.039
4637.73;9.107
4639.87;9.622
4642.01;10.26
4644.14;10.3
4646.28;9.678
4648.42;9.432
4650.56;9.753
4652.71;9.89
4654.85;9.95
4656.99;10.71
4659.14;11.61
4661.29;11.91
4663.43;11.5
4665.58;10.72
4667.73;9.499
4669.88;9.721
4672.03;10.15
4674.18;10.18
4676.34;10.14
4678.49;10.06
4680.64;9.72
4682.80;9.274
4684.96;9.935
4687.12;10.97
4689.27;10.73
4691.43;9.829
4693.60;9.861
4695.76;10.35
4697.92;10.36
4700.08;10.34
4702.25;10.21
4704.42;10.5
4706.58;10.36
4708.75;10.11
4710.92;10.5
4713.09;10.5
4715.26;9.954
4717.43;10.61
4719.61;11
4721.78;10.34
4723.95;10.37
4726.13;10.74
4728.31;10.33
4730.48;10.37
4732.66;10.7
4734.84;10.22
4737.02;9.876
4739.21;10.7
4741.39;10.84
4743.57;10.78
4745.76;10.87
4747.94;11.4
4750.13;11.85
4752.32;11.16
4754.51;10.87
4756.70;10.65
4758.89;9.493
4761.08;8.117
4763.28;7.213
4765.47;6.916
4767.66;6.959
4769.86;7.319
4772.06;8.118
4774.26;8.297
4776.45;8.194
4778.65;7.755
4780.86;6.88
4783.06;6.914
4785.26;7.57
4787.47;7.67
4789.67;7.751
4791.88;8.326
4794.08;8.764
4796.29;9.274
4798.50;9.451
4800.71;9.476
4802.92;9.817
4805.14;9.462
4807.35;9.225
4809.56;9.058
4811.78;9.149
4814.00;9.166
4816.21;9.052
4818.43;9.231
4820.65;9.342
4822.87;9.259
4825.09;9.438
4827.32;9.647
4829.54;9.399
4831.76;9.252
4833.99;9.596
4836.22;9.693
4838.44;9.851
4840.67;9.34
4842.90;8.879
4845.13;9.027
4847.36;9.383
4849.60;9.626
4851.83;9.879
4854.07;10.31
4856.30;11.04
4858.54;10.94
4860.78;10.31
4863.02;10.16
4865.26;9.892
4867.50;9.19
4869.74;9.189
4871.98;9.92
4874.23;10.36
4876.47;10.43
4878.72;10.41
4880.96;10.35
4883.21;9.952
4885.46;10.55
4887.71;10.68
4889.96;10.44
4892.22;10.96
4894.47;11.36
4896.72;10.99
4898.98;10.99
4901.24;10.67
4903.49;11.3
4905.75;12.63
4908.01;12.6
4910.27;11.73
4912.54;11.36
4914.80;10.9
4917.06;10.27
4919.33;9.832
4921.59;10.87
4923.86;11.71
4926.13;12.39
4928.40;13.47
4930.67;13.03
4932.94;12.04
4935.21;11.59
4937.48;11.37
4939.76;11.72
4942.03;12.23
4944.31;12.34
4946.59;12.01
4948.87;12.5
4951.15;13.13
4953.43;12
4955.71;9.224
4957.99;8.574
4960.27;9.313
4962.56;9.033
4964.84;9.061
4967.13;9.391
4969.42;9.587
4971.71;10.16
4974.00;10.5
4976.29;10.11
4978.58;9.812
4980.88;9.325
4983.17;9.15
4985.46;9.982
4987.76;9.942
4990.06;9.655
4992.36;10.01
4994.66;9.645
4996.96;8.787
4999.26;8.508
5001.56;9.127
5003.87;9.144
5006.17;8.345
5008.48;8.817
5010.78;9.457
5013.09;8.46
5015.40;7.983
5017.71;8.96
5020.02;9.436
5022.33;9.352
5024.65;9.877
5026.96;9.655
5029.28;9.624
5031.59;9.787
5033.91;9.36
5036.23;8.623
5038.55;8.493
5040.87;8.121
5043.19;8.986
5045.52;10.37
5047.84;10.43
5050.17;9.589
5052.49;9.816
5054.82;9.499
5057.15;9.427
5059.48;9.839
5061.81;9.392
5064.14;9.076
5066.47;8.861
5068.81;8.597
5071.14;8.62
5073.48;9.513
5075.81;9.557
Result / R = -0.11 mag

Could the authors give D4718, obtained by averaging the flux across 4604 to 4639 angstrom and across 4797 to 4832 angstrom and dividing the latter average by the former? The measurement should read 0.9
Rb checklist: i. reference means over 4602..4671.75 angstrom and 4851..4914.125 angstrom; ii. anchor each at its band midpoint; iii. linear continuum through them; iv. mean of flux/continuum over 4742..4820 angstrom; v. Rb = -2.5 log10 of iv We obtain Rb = 0.17 mag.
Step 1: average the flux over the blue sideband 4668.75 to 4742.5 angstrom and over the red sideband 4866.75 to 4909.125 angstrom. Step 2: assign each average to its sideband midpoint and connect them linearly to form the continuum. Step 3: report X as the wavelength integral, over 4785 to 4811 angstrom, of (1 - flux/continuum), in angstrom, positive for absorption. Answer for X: 4.0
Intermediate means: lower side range 10.3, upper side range 10.7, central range 8.87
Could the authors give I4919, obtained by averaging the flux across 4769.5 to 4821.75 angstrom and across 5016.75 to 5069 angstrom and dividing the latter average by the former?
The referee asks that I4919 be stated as 1.1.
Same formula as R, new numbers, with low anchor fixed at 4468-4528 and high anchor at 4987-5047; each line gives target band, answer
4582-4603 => -0.16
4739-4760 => -0.21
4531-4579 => -0.10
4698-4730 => -0.17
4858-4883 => -0.12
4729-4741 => -0.17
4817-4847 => -0.04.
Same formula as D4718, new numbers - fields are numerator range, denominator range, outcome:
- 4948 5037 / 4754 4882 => 1.05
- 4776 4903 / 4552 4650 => 0.94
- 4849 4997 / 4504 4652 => 1.11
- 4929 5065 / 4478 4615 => 1.05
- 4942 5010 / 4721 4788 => 1.06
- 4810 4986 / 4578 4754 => 1.01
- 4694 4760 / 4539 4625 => 1.04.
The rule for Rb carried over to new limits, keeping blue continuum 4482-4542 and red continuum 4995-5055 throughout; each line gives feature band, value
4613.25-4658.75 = -0.15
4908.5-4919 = -0.22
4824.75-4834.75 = -0.06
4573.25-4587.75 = -0.17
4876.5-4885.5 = -0.15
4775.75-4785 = 0.19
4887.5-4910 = -0.25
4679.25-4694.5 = -0.15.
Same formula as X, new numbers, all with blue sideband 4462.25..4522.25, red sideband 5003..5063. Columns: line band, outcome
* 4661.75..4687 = -3.7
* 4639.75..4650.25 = -1.2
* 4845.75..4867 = -2.5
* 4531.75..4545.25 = 0.7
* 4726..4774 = -4.3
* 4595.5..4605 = -1.4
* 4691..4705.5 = -2.2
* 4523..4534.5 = 1.7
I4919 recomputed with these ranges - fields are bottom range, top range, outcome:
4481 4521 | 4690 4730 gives 1.18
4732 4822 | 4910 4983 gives 1.20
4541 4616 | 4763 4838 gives 0.85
